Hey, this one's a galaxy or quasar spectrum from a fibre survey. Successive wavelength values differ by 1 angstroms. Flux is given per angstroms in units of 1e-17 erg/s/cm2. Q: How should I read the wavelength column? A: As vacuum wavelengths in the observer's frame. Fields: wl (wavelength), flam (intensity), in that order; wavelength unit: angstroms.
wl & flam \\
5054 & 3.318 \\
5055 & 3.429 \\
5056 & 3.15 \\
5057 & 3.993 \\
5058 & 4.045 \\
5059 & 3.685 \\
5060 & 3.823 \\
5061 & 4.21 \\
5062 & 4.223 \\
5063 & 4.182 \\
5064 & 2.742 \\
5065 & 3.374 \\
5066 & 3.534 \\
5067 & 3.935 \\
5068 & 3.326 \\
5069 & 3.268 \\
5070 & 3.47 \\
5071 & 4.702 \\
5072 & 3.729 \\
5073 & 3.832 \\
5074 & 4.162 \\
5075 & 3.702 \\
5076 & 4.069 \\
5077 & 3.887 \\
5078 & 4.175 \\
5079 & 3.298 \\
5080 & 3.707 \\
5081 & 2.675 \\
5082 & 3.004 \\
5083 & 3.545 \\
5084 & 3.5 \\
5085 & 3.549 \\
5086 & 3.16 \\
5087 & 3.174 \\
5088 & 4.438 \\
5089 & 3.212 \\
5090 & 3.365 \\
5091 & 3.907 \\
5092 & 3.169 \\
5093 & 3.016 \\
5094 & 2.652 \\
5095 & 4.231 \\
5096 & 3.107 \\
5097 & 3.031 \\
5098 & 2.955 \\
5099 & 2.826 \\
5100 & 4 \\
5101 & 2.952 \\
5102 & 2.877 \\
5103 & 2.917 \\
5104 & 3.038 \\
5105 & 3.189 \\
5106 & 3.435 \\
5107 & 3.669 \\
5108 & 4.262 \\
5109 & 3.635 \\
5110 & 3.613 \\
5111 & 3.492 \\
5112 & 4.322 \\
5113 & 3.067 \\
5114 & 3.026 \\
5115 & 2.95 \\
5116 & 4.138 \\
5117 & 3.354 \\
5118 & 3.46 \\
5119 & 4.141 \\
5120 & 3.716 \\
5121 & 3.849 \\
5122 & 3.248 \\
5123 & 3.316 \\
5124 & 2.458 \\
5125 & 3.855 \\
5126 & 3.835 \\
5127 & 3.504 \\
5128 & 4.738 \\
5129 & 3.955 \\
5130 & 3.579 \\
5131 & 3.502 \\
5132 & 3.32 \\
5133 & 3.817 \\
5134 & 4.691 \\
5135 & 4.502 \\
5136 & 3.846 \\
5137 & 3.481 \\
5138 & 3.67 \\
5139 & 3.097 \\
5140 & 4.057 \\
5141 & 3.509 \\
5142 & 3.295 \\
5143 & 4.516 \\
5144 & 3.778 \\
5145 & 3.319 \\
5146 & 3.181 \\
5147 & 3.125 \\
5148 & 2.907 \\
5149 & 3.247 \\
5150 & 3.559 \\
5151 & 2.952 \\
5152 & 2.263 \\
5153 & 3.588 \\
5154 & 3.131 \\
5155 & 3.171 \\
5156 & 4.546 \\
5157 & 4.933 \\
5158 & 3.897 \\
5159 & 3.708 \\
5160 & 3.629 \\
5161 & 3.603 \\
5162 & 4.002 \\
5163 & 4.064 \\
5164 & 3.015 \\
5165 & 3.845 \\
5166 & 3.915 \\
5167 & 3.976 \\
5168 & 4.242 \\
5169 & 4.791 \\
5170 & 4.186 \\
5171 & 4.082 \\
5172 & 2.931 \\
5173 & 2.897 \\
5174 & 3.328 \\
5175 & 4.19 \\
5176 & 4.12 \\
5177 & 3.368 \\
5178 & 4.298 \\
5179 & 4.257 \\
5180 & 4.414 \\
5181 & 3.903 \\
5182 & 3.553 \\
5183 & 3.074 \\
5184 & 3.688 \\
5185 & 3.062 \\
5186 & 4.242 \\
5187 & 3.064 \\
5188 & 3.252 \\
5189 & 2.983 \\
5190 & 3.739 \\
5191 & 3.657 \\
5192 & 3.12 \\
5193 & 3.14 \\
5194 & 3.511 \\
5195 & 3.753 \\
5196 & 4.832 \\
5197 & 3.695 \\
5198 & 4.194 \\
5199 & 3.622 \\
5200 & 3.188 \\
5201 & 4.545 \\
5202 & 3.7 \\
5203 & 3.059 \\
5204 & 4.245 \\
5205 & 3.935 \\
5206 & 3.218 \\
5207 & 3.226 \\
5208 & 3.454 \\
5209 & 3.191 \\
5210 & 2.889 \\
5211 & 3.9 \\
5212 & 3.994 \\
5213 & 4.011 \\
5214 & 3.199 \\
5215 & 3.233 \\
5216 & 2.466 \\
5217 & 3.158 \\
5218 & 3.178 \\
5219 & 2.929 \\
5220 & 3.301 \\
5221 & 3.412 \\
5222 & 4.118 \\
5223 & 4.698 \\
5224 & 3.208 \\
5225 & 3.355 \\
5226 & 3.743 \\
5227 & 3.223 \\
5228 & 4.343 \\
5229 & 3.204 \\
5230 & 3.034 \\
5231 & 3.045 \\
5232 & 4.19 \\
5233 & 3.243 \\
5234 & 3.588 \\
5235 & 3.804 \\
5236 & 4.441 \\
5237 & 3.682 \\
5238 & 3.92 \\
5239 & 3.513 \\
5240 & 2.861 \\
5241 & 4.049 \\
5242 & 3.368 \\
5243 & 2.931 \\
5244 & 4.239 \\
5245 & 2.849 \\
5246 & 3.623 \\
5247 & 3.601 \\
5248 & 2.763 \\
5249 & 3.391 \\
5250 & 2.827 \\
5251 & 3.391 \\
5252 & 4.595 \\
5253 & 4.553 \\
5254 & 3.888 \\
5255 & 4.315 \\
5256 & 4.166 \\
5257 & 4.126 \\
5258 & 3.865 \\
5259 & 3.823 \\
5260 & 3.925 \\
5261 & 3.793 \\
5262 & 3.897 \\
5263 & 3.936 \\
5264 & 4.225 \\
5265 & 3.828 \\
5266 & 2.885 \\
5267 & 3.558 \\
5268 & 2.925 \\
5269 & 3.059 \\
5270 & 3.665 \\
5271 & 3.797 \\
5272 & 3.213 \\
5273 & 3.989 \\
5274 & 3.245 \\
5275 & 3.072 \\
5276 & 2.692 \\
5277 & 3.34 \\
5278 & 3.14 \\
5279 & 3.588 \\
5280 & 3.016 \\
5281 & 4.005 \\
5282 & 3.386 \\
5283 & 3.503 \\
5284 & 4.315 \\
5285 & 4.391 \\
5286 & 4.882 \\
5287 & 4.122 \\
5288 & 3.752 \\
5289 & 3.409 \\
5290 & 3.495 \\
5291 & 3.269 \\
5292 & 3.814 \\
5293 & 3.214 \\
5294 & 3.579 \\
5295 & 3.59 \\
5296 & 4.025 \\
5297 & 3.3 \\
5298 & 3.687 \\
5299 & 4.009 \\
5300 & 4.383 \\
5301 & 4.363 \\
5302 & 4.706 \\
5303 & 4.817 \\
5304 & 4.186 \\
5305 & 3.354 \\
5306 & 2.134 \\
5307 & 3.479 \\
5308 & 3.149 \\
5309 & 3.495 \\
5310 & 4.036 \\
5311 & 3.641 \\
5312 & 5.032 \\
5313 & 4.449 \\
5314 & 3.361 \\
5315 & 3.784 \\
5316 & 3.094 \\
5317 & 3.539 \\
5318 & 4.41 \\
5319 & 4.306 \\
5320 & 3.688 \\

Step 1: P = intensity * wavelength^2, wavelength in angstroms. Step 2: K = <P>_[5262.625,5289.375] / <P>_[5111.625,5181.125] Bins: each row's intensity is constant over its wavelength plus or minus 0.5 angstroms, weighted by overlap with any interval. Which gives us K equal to 1.02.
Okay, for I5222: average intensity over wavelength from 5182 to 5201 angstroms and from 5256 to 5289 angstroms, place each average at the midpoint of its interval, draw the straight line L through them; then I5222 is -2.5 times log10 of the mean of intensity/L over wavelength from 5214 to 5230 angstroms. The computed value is 0.06 mag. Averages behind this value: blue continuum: 3.57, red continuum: 3.66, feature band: 3.42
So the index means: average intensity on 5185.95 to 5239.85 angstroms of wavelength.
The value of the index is 3.56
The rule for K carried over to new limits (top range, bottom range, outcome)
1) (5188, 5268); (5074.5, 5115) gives 1.11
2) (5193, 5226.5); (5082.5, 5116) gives 1.10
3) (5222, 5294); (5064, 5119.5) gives 1.11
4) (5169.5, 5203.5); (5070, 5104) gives 1.10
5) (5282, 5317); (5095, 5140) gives 1.15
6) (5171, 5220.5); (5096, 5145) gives 1.03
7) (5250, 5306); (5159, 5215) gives 1.05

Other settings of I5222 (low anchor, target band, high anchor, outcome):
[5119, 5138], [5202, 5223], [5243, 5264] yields 0.10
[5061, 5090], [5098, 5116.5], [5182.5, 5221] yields 0.06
